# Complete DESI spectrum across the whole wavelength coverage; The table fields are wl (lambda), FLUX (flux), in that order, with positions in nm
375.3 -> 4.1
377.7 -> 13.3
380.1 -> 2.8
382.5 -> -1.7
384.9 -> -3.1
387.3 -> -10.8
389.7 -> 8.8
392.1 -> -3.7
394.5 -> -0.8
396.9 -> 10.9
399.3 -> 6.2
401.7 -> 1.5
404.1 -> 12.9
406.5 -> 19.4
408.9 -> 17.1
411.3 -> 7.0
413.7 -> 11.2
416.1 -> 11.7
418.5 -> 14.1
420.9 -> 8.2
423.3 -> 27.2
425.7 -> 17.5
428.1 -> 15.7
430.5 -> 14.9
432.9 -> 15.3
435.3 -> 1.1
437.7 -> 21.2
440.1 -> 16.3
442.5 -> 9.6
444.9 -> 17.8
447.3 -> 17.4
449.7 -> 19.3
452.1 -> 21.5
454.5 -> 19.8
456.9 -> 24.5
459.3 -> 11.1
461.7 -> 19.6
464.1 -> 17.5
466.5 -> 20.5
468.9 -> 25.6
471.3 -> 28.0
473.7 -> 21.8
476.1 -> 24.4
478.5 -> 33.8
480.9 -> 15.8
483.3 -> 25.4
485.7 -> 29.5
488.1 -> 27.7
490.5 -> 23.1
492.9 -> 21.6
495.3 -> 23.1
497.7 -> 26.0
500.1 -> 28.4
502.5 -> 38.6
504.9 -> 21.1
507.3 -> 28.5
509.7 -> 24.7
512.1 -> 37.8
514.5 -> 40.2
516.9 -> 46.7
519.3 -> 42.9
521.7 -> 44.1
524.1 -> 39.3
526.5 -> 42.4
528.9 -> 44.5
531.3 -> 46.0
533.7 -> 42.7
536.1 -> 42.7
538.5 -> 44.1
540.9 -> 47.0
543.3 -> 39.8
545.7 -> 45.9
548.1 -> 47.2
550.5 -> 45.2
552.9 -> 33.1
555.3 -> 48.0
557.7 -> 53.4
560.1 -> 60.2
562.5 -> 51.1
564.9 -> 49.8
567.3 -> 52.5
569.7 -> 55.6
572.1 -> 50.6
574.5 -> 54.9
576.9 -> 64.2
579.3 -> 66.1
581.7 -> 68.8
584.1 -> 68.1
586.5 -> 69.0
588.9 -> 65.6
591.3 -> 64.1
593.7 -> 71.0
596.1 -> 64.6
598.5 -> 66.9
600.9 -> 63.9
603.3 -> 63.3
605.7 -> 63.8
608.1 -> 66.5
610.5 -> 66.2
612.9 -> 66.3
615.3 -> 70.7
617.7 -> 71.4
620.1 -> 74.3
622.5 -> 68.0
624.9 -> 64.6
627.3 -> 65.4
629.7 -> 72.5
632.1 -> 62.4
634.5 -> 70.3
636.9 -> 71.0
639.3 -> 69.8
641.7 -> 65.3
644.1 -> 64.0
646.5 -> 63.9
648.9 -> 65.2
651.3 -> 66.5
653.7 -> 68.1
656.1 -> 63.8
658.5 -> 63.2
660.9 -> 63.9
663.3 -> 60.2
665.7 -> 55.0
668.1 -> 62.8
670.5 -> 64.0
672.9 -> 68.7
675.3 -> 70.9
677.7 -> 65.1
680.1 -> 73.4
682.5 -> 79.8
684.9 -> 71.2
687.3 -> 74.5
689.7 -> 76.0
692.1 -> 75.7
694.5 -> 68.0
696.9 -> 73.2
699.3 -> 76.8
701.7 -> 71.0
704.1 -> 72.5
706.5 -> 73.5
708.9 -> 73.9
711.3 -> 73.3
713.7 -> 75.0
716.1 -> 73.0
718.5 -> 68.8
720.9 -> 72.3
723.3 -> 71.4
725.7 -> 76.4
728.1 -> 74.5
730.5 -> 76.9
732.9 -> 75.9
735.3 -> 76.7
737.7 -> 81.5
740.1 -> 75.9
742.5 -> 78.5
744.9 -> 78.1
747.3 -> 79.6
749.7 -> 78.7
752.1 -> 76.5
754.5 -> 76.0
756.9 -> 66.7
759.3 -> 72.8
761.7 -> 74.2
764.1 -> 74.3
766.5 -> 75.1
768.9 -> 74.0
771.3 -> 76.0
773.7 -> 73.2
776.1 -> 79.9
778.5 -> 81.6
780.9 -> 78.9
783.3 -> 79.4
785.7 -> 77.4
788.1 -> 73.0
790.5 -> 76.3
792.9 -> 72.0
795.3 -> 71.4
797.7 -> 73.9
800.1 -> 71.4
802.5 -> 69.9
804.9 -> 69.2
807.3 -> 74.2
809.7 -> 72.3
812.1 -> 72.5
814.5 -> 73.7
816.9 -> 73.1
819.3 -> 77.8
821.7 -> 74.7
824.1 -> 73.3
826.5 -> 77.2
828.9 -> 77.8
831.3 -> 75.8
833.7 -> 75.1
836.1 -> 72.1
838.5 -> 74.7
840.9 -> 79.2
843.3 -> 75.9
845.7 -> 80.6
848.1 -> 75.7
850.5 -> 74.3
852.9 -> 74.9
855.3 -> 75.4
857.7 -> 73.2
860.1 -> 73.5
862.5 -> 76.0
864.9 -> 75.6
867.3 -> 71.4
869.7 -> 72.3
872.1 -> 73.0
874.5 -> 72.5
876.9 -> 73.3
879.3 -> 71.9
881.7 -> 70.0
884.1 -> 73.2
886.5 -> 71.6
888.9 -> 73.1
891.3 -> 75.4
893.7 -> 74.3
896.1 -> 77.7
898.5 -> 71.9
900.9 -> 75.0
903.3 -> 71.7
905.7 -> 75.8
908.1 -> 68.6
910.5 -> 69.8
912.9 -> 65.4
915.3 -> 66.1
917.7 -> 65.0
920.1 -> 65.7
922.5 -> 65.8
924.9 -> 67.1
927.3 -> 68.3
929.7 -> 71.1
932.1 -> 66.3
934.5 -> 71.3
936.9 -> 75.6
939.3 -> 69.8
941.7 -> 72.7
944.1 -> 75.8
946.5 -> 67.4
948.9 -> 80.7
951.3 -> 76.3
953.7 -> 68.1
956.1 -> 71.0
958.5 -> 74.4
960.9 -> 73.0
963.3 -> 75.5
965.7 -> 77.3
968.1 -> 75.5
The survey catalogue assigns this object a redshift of 0.285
